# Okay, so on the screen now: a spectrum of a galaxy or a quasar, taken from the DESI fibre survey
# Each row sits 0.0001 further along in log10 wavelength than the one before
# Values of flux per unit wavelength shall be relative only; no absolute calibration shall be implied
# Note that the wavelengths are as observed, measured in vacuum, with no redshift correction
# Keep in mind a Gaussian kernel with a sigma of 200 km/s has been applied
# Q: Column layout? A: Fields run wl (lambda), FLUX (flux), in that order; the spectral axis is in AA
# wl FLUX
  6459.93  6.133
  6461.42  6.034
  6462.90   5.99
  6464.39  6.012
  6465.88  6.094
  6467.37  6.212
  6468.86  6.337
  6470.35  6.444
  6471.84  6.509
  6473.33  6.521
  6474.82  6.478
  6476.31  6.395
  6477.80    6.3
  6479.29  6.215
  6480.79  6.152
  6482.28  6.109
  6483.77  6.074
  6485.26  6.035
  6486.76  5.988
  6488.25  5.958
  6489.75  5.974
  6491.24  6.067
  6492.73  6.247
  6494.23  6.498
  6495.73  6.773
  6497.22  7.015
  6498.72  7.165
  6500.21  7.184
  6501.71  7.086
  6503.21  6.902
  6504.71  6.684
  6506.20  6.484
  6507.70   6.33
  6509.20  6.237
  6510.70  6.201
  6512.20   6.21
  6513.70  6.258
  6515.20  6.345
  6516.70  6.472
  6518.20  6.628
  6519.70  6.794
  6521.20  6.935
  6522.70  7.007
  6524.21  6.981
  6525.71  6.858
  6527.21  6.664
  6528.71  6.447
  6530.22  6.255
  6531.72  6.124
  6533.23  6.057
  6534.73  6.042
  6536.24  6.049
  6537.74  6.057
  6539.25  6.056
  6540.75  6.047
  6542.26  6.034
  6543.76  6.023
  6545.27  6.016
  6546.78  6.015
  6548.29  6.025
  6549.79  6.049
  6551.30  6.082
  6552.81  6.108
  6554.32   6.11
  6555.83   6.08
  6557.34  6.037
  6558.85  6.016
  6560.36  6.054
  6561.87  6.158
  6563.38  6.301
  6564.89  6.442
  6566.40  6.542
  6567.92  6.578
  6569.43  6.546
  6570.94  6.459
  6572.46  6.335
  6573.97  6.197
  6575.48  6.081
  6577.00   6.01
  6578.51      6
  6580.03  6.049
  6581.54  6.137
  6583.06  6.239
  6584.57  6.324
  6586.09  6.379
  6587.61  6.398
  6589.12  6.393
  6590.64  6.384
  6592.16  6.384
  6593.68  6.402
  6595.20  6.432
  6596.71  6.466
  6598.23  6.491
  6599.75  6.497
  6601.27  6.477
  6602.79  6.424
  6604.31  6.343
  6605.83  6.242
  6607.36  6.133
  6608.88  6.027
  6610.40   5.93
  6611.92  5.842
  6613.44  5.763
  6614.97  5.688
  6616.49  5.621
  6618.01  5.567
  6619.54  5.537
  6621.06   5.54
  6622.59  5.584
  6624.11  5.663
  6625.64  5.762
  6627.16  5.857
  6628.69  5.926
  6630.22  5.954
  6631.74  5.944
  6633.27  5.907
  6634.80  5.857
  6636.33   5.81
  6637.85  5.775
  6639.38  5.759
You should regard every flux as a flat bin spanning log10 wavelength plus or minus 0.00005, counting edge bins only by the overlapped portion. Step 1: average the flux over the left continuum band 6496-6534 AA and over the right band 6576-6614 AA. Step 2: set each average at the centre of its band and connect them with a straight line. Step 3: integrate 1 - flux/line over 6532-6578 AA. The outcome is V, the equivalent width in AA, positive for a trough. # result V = 2.0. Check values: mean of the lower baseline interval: 6.62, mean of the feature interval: 6.15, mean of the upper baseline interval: 6.25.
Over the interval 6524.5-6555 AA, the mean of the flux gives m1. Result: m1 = 6.17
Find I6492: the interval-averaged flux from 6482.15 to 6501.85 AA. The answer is 6.43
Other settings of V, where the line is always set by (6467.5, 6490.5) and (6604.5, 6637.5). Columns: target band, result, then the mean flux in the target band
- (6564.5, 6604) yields -2.78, 6.35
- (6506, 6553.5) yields -1.71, 6.31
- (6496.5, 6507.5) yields -1.31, 6.9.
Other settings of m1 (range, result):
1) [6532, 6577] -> 6.16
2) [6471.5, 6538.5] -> 6.44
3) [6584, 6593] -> 6.37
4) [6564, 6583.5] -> 6.28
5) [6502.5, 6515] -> 6.41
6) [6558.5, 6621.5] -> 6.19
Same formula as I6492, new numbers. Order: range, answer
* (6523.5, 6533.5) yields 6.5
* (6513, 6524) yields 6.65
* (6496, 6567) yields 6.38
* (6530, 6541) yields 6.08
